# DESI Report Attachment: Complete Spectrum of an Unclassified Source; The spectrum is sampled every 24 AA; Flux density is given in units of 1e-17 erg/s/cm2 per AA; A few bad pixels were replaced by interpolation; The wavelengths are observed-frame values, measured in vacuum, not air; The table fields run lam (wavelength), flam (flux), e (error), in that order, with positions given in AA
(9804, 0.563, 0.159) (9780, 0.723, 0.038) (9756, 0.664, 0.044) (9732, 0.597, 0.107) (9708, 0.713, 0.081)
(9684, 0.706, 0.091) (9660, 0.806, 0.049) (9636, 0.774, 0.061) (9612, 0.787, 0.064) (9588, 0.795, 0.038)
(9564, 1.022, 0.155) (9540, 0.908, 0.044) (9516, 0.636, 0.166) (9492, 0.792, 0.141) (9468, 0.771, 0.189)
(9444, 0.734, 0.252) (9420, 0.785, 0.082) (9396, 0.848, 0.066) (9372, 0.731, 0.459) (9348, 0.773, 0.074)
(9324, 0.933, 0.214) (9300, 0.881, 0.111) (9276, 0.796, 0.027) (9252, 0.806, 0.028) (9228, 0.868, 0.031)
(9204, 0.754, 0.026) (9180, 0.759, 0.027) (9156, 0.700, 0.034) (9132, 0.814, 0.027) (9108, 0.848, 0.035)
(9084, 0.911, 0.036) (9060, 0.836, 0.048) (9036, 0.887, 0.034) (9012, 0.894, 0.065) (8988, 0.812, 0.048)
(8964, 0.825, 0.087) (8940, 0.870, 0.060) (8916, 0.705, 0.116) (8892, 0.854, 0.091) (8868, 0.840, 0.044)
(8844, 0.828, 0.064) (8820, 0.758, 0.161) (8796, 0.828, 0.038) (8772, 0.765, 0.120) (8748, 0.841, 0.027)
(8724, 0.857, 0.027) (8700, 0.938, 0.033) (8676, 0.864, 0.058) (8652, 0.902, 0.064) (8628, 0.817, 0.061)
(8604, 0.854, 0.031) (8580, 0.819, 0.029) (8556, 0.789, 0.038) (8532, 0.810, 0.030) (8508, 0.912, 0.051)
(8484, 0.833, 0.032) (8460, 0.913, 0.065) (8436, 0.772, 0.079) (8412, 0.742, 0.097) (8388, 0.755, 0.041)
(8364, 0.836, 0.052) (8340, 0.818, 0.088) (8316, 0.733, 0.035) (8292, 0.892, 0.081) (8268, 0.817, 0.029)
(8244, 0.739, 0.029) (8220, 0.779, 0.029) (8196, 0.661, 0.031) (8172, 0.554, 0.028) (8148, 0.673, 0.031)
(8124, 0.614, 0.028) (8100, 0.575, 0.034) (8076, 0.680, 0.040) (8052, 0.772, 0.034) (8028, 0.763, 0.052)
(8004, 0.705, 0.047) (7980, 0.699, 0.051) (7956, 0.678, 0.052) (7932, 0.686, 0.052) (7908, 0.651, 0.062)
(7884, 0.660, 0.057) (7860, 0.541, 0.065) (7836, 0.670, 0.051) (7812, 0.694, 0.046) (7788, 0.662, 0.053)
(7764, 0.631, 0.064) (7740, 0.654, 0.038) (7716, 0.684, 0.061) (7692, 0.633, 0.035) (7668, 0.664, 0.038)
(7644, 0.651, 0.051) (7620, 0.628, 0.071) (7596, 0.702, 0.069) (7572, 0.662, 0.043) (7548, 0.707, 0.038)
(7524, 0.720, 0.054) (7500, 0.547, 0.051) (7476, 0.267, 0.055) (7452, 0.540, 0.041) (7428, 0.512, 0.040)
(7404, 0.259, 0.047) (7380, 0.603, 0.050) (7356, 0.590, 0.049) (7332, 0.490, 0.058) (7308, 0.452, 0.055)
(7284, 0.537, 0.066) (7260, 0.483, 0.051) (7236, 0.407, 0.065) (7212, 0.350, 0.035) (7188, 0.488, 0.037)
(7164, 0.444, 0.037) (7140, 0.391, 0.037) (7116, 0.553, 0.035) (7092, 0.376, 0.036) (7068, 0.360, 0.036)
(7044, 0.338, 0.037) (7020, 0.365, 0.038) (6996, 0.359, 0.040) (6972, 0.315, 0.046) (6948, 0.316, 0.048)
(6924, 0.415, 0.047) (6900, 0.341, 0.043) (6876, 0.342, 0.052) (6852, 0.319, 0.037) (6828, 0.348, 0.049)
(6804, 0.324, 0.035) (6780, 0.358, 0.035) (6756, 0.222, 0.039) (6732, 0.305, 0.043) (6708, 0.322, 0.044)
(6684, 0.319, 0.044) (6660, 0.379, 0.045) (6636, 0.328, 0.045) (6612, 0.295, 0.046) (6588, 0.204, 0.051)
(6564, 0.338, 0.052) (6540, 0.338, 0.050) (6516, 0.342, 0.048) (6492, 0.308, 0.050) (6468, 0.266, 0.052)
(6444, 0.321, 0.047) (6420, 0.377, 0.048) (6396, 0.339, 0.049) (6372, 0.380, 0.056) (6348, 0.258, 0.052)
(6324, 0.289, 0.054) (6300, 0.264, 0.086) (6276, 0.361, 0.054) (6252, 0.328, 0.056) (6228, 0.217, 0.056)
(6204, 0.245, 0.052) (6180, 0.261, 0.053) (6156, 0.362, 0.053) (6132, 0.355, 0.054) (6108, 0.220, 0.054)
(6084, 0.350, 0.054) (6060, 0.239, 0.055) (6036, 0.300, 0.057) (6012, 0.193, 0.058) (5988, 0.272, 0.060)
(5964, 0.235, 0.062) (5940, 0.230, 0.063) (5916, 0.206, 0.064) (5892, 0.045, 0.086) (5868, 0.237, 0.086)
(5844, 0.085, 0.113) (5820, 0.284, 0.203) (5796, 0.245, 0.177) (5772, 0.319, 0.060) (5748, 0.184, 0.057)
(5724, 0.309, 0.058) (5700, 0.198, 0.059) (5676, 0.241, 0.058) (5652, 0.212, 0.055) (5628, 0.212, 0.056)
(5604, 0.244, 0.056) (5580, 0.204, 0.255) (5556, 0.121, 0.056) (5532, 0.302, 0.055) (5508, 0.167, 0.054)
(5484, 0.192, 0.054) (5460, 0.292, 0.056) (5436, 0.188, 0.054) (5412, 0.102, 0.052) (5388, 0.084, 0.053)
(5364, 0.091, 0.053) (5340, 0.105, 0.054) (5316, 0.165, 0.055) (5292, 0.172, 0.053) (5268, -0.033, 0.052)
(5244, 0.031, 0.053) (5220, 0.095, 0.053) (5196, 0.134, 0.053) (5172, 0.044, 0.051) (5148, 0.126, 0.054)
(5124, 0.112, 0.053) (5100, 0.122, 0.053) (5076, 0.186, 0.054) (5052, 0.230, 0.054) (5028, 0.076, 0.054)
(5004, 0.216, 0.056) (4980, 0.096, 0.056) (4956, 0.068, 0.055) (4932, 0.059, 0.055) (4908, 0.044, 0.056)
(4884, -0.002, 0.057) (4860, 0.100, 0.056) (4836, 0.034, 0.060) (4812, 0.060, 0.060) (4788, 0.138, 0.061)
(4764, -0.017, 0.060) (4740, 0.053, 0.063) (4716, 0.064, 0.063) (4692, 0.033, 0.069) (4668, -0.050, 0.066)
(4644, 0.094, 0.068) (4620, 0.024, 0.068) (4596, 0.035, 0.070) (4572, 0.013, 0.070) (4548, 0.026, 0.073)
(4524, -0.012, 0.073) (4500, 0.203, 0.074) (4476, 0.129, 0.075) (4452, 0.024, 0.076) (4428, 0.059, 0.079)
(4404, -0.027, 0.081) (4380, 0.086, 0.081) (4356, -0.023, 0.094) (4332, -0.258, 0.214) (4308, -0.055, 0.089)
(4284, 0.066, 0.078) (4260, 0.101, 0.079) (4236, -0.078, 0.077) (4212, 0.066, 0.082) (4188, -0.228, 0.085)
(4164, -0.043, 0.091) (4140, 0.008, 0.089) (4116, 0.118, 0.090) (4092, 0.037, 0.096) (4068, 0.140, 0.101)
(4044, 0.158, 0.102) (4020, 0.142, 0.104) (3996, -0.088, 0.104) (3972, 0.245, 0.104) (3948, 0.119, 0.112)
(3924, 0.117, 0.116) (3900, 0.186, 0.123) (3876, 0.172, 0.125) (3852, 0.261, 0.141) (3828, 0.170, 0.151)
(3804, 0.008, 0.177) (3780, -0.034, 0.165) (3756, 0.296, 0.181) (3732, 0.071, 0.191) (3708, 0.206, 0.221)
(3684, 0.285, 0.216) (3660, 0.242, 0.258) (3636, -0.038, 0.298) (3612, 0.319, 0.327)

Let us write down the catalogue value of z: 0.883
